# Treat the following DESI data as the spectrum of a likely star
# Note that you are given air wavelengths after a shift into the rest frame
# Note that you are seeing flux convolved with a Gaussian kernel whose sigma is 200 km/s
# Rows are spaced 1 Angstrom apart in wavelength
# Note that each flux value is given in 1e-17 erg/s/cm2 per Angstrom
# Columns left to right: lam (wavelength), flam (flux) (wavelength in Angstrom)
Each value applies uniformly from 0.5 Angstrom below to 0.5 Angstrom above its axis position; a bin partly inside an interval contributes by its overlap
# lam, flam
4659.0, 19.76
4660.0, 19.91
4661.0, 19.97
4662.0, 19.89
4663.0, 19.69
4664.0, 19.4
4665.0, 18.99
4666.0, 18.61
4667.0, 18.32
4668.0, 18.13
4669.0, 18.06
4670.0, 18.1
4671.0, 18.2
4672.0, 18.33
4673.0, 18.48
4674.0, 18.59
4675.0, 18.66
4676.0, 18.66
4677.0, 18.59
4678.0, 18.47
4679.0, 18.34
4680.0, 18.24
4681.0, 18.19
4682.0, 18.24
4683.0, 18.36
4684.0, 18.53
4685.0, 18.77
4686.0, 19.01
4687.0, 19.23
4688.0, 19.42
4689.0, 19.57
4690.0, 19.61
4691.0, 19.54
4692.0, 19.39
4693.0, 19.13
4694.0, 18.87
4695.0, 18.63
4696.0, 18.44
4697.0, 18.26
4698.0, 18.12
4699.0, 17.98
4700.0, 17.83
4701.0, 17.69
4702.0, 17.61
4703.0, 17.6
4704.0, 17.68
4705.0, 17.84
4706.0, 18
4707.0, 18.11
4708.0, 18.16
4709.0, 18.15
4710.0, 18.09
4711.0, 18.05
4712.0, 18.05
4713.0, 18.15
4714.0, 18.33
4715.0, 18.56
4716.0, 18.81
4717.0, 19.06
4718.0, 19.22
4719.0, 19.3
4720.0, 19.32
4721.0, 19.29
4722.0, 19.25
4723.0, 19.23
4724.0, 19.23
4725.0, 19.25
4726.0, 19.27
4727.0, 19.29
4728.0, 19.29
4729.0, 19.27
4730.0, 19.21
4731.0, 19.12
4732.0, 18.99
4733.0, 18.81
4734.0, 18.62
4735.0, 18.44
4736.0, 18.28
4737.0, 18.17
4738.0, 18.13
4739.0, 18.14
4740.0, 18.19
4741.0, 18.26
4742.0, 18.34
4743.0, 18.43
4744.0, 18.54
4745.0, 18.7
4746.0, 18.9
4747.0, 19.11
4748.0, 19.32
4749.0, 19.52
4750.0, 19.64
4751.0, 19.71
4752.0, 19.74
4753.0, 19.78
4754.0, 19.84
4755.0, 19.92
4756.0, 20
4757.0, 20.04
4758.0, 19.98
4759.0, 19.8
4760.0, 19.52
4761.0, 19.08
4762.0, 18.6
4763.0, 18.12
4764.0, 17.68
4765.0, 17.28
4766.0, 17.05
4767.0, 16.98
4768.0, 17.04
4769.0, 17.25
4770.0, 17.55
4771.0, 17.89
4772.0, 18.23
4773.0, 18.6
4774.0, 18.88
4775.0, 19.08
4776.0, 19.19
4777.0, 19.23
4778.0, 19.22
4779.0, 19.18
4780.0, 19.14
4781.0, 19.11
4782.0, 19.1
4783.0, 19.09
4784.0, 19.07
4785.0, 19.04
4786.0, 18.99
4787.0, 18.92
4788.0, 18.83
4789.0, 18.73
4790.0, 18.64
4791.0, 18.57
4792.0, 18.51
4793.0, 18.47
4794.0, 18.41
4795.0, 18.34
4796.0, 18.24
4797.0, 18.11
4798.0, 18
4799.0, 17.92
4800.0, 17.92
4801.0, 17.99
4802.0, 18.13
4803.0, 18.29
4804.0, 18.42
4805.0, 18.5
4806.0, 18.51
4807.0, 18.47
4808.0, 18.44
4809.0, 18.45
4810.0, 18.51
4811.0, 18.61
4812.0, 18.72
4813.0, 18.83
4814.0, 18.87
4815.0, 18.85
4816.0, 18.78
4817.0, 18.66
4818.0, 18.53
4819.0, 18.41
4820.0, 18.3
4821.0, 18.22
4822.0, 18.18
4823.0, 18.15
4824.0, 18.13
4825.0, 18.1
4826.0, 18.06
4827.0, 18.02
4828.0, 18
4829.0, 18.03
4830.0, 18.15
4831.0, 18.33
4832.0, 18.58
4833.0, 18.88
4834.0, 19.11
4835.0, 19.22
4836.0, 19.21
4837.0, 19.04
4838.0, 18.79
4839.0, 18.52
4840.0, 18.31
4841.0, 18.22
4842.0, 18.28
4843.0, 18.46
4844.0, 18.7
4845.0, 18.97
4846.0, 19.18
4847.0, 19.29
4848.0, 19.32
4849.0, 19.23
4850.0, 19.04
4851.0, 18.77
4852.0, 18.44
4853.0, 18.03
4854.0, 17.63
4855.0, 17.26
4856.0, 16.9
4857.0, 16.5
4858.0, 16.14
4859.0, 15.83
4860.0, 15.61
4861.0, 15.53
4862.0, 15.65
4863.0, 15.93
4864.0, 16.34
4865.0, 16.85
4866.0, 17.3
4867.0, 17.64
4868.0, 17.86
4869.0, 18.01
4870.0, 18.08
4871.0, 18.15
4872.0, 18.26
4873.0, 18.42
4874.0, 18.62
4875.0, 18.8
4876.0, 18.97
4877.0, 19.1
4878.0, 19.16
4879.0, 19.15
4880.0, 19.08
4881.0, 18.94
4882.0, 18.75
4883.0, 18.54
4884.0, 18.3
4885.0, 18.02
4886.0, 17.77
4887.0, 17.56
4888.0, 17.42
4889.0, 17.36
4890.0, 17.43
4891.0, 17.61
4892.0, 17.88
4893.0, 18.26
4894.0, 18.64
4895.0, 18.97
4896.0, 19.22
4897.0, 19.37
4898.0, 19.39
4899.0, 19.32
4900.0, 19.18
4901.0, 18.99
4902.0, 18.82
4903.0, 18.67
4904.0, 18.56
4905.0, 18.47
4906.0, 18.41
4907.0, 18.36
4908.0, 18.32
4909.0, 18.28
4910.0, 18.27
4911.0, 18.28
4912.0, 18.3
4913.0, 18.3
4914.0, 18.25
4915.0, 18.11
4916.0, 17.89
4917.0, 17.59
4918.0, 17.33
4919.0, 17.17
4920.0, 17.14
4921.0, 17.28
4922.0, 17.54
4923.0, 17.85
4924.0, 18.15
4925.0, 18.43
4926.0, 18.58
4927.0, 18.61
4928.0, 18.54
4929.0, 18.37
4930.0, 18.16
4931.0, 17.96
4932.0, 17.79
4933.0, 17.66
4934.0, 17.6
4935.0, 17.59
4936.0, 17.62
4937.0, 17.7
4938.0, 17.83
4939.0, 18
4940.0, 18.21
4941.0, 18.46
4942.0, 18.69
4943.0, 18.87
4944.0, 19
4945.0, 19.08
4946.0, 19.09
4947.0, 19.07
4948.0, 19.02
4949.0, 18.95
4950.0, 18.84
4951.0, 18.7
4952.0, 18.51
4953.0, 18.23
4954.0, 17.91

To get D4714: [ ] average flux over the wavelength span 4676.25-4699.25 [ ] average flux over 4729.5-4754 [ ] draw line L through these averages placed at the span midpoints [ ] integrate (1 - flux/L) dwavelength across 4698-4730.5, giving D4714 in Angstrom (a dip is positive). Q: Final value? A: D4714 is 0.4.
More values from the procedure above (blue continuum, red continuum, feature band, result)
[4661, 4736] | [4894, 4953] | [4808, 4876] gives 1.28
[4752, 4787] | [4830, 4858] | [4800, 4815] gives 0.13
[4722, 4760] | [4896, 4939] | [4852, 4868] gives 1.55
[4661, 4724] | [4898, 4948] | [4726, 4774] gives -0.57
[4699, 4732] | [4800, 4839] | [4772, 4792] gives -0.46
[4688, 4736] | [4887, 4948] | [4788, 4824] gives 0.12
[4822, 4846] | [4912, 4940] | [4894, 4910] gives -0.66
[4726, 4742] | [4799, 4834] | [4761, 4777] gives 0.45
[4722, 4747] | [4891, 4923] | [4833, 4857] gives -0.11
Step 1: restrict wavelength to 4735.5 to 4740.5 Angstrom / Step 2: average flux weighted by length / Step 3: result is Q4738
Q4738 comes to 18.2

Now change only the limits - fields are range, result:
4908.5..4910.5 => 18.3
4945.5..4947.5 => 19.1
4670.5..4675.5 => 18.5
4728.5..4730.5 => 19.2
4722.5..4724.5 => 19.2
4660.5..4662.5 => 19.9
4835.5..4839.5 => 18.9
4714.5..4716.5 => 18.7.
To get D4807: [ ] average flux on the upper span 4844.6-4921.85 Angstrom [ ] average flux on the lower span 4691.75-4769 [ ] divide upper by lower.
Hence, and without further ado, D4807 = 1.0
